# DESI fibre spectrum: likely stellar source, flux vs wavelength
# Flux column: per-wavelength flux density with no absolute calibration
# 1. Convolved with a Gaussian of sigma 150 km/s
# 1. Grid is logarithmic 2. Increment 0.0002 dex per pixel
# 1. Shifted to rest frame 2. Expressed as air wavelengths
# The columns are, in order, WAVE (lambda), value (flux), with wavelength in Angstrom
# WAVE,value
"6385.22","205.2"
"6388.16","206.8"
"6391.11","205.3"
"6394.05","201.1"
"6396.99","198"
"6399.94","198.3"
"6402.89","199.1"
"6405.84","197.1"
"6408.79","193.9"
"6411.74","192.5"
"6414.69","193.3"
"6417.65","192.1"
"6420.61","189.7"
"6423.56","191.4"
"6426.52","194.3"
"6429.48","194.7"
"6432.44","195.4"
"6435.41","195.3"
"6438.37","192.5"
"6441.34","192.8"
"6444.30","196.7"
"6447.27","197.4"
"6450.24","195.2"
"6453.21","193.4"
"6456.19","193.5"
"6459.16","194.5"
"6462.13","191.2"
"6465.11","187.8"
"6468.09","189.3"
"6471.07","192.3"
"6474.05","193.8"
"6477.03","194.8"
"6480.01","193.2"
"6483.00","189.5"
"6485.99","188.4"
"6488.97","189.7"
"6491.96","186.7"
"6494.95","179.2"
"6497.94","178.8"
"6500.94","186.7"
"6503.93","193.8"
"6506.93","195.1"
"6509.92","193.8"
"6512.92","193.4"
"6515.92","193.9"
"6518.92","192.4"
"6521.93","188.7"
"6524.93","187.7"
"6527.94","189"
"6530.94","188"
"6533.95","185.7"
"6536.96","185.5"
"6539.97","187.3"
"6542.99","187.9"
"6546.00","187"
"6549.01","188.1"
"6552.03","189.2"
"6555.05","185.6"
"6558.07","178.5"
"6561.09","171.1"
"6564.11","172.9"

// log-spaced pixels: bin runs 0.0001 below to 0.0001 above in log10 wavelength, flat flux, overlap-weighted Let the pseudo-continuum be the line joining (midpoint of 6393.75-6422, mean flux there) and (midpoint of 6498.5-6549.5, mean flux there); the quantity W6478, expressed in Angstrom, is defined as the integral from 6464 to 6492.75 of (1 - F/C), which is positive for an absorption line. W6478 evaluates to 0.16 Angstrom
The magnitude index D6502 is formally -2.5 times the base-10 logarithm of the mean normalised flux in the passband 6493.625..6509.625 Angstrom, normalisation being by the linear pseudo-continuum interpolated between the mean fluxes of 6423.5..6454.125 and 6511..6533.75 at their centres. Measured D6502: 0.02 mag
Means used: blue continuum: 195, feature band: 187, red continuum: 190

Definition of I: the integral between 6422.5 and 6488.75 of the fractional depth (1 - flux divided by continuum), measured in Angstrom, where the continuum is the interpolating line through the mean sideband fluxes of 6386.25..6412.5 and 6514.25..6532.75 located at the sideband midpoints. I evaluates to 0.7 Angstrom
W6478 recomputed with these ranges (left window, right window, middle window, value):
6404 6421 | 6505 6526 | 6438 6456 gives -0.16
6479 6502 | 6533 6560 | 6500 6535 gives -0.89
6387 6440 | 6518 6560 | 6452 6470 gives 0.09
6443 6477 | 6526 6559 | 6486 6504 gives 0.48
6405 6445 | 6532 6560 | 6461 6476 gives -0.01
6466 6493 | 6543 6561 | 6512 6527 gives -0.28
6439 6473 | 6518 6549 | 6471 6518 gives 0.08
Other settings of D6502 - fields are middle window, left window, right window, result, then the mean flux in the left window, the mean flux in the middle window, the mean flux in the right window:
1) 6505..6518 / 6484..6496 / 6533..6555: -0.04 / 186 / 194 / 187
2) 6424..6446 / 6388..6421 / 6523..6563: 0.00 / 197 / 194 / 185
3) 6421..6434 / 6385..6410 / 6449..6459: 0.02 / 200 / 194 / 194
